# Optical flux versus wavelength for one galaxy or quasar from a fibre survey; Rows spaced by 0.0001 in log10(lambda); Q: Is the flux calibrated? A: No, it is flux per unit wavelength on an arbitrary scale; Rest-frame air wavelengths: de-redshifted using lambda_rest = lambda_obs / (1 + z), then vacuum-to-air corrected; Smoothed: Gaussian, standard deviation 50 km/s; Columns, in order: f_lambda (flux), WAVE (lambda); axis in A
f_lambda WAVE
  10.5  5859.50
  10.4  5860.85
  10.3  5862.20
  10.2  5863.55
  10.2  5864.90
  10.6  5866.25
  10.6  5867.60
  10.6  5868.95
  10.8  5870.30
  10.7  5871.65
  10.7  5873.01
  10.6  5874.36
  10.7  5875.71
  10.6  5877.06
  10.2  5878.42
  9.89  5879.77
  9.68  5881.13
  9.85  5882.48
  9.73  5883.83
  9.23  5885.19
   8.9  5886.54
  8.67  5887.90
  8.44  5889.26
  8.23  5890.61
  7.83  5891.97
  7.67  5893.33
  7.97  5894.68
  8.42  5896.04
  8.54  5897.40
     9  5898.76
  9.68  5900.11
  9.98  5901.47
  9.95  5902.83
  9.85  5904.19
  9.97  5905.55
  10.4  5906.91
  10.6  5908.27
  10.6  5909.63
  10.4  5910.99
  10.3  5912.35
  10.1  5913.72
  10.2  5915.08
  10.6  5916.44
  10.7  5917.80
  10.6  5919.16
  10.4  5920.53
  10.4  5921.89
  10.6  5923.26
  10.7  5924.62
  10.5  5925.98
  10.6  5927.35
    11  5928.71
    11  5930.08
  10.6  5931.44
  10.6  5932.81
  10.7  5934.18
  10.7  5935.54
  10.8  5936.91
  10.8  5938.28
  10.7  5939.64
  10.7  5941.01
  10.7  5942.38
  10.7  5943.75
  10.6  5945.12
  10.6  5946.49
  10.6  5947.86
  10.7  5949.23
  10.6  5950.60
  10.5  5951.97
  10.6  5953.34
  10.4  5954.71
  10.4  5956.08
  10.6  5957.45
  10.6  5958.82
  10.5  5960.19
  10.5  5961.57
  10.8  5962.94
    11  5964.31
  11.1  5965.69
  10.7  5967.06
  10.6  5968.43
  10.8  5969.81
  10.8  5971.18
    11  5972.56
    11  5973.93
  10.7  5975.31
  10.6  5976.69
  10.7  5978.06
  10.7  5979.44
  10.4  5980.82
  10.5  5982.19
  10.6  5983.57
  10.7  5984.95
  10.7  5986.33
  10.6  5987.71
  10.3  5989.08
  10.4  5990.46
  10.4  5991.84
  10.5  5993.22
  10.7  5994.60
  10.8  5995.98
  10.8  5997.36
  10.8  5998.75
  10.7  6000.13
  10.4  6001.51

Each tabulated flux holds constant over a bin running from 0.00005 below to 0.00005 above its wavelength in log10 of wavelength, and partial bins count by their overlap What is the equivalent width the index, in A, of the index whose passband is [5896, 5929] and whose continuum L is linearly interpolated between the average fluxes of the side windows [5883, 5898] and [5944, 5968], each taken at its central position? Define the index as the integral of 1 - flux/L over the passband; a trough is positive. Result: -3.4 A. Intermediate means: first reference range 8.52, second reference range 10.6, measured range 10.2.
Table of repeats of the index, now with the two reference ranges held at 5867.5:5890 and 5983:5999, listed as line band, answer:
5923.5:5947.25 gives -1.0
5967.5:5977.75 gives -0.3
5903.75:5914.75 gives -0.2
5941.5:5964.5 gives -0.5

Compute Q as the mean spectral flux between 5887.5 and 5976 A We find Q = 10.3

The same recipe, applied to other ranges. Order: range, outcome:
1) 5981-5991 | 10.5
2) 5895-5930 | 10.2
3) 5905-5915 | 10.3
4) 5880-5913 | 9.34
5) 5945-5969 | 10.6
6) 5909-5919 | 10.4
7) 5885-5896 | 8.33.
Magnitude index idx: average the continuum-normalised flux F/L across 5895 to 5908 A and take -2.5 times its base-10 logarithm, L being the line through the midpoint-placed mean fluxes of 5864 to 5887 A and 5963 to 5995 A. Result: 0.09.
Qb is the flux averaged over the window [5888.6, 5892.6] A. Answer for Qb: 8.18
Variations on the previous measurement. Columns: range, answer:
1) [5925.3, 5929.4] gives 10.7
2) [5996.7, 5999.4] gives 10.8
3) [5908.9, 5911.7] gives 10.5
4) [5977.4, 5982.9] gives 10.6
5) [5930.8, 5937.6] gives 10.7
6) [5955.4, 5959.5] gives 10.5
